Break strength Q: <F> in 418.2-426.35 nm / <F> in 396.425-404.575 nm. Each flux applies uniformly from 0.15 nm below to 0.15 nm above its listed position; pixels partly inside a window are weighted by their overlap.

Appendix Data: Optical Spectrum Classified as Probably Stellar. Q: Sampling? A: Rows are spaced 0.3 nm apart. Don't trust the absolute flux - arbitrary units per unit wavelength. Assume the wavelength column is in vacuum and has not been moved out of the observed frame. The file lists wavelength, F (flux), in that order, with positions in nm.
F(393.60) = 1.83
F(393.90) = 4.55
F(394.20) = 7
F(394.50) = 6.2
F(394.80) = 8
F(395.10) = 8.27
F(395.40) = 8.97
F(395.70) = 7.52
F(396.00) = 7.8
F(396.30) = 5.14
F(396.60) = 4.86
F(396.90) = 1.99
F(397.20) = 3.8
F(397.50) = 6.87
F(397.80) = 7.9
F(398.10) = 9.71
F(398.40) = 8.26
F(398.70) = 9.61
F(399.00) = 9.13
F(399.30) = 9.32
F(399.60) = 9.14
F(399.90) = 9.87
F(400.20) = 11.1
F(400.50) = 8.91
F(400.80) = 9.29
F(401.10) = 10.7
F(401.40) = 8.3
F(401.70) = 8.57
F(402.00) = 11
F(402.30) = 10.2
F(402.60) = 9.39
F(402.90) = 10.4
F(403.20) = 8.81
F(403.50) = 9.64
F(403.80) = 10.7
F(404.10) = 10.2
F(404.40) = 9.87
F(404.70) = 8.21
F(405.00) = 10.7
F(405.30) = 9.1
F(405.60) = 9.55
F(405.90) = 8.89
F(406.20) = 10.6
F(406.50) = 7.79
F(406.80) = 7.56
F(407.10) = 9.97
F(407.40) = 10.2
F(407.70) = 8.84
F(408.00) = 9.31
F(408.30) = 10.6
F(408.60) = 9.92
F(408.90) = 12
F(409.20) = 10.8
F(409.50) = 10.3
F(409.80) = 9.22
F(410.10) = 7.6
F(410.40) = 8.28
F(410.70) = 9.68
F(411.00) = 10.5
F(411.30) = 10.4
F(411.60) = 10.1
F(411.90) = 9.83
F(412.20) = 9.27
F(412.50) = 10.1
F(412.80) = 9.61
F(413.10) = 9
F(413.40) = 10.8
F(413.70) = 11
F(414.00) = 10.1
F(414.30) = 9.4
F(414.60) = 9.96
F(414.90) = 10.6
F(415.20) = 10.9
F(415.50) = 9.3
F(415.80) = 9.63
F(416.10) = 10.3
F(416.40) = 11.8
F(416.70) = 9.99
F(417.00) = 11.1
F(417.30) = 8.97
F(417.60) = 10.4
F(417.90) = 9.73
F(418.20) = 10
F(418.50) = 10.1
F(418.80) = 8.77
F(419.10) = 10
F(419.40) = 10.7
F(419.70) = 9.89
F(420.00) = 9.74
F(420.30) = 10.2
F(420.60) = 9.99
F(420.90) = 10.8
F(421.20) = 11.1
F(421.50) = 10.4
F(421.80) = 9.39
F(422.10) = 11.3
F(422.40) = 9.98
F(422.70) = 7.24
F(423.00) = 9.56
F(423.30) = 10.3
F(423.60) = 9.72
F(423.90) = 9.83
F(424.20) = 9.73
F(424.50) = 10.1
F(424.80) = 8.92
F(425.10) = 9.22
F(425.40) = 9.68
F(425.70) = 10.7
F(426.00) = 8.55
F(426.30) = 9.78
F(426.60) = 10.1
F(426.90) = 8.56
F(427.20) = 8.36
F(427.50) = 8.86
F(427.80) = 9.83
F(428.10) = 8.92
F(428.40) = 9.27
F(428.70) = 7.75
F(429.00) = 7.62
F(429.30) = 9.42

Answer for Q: 1.1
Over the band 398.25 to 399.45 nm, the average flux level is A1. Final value 9.08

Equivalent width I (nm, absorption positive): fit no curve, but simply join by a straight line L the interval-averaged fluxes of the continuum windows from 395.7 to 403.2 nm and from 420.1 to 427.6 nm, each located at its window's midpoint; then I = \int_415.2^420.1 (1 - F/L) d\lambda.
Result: -0.363 nm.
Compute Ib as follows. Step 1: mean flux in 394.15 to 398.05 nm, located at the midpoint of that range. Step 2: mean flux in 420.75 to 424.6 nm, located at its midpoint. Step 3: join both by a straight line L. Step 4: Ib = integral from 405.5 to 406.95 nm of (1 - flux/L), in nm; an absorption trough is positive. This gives -0.19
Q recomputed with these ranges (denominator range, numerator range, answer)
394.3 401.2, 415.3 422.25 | 1.29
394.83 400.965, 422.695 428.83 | 1.18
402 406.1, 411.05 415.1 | 1.03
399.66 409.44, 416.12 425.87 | 1.03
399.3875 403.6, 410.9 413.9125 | 1.04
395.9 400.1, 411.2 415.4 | 1.36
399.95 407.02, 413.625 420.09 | 1.06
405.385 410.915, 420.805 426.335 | 1.03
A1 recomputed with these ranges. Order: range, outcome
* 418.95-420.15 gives 10.1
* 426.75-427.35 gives 8.46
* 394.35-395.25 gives 7.49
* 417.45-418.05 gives 10.1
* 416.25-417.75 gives 10.5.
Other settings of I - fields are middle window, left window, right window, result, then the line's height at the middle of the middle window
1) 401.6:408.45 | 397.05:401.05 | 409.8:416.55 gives -0.26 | 9.23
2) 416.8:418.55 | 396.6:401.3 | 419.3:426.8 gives -0.10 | 9.51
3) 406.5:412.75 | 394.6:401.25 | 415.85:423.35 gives -0.39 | 9.11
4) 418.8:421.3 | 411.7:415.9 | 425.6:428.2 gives -0.14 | 9.64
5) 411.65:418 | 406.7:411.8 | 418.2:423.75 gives -0.16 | 9.84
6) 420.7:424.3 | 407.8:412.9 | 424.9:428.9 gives -0.23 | 9.35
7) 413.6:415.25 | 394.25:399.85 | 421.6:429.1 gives -0.32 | 8.6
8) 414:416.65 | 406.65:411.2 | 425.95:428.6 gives -0.21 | 9.48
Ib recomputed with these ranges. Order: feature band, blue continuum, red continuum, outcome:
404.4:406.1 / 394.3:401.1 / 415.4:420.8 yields -0.14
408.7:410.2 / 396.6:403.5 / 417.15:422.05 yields -0.12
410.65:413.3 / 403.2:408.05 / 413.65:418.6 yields 0.01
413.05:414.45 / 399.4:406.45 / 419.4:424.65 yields -0.04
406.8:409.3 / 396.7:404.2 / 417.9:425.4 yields -0.22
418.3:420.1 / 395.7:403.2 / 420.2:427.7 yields -0.08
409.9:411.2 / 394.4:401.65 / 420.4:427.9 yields -0.04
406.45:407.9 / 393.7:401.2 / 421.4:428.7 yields -0.11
